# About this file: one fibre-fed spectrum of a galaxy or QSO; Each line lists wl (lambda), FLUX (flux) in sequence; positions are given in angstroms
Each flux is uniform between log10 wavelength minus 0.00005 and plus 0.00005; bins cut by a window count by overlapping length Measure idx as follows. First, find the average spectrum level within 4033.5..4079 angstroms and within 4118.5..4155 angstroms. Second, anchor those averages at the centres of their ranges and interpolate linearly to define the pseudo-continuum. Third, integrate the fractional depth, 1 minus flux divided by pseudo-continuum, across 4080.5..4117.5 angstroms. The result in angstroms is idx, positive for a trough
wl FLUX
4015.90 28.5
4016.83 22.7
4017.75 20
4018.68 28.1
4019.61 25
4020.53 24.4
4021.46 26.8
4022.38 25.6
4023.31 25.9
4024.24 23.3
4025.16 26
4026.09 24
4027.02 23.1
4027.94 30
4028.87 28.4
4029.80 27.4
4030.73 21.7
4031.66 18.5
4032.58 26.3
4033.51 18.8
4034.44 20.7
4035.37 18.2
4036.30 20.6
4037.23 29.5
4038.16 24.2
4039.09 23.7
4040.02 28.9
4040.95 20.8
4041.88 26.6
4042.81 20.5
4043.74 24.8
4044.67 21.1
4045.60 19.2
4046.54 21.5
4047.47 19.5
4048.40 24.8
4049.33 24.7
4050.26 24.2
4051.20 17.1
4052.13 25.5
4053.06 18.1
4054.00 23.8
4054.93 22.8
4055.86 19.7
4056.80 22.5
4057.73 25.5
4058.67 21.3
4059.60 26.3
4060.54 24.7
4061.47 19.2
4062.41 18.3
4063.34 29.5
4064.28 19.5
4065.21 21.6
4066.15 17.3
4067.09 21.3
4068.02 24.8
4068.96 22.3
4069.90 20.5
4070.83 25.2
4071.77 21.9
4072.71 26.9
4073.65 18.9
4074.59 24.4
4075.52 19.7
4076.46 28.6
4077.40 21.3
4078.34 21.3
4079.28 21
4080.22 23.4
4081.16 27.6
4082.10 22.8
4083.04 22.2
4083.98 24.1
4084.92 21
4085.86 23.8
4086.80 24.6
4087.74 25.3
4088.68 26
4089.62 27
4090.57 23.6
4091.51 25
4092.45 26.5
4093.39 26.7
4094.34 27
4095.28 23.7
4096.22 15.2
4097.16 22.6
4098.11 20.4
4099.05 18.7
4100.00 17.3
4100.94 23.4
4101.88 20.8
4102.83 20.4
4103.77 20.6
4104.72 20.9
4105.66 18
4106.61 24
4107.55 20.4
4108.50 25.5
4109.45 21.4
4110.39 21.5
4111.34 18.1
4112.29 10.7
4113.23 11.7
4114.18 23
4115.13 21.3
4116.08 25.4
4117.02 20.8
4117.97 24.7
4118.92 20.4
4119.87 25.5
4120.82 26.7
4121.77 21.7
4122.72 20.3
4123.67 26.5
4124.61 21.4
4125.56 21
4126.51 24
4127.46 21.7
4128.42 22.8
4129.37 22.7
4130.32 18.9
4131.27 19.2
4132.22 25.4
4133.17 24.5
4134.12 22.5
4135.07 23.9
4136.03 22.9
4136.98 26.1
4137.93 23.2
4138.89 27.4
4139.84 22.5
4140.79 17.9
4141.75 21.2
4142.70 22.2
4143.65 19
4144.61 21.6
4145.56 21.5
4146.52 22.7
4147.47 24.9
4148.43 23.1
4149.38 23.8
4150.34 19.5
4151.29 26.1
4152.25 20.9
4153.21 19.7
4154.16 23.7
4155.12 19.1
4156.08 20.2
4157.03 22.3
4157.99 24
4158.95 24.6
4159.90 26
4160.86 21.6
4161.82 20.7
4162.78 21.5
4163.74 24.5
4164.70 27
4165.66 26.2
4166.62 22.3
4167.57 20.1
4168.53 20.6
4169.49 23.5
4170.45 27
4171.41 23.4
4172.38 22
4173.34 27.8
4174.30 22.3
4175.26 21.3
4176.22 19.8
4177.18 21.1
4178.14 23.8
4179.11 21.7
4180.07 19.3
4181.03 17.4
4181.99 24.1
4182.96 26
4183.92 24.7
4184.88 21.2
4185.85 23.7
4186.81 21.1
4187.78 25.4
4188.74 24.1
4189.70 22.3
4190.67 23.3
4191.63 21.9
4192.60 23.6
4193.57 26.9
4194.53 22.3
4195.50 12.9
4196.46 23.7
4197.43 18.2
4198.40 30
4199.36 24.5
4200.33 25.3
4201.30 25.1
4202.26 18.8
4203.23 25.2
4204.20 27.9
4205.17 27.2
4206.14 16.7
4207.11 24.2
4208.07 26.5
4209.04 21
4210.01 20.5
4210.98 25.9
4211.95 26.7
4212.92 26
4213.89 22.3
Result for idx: 0.9 angstroms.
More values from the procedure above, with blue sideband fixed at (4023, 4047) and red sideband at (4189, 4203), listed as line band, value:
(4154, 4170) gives 0.1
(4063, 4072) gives 0.4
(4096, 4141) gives 3.0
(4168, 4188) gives 0.2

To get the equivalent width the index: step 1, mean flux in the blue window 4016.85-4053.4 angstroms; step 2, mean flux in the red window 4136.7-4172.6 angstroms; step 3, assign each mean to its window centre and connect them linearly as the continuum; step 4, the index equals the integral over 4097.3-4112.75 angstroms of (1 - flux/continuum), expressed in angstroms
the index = 1.9 angstroms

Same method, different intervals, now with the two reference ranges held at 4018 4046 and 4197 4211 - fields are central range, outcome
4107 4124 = 1.8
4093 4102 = 0.9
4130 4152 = 1.1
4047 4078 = 2.0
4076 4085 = 0.2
